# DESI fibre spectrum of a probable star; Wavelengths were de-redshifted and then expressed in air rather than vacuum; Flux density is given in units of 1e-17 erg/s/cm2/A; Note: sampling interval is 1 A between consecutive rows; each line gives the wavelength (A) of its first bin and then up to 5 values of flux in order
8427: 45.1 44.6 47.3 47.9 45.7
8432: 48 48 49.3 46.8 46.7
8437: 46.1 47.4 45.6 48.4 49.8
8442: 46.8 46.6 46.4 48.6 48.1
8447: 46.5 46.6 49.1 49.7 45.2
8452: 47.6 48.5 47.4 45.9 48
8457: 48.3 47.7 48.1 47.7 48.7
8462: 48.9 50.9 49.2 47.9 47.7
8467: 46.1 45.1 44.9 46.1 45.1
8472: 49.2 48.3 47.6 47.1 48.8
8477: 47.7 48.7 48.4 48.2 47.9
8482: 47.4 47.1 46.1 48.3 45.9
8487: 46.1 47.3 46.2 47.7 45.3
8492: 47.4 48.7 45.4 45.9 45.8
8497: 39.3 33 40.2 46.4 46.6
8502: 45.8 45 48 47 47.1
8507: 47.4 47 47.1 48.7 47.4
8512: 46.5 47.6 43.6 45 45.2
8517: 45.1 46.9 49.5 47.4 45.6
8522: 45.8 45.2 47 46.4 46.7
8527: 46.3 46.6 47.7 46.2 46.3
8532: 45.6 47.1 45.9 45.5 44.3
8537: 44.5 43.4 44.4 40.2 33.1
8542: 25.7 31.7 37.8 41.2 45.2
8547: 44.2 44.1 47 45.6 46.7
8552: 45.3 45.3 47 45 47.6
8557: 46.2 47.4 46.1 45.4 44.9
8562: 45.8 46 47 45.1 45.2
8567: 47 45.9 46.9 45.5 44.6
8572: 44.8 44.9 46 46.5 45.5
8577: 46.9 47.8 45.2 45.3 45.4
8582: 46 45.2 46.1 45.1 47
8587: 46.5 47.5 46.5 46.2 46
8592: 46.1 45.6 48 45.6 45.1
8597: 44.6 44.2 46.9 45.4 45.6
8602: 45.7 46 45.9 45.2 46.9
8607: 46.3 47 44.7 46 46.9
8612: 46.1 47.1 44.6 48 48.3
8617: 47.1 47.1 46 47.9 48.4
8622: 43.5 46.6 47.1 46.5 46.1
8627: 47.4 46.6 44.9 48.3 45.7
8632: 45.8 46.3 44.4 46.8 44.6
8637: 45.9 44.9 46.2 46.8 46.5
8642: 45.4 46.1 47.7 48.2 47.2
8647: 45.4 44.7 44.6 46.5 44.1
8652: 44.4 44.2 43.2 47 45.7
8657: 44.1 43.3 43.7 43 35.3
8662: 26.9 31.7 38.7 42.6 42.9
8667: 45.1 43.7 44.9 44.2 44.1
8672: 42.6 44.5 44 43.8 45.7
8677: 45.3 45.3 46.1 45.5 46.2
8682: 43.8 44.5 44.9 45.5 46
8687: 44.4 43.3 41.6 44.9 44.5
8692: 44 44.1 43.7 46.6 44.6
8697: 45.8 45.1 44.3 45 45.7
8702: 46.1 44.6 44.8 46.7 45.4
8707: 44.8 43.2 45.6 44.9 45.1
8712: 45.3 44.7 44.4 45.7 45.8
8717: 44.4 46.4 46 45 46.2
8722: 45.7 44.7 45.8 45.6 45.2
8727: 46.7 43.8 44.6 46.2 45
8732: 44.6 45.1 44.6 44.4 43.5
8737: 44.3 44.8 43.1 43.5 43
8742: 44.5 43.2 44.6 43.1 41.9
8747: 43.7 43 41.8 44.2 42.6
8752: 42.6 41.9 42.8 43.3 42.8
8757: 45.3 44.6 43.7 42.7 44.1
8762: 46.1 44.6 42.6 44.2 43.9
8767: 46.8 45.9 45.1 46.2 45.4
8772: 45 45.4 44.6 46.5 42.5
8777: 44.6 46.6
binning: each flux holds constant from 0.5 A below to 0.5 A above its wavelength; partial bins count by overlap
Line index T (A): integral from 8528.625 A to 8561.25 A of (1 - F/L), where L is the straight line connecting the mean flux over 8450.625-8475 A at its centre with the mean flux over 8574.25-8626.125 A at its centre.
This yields 2.1 A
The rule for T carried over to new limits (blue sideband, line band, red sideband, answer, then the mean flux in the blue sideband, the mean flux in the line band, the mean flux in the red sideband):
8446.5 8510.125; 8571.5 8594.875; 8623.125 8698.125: -0.3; 46.8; 46.1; 44.5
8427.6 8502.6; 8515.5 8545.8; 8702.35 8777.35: 1.7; 46.9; 43.8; 44.5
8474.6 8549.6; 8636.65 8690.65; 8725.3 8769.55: 0.6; 45.2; 44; 44.1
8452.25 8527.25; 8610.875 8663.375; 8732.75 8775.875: 0.1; 46.7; 45.1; 44.1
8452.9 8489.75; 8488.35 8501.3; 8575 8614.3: 0.8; 47.5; 44.5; 46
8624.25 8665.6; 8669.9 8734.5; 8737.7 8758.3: -1.8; 44.3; 45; 43.3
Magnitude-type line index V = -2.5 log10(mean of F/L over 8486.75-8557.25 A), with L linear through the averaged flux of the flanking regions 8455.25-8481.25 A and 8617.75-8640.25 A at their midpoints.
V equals 0.056 mag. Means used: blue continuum 47.8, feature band 44.9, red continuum 46.2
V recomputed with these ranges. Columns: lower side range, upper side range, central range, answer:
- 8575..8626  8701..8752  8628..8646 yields -0.01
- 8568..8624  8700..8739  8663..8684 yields 0.04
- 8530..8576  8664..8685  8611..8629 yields -0.06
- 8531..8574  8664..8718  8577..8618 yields -0.04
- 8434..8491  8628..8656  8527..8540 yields 0.03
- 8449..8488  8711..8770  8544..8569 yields 0.02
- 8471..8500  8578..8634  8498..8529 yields 0.00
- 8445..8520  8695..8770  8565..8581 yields 0.00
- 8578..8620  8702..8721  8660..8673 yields 0.13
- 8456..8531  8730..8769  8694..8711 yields -0.02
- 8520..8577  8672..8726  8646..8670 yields 0.06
